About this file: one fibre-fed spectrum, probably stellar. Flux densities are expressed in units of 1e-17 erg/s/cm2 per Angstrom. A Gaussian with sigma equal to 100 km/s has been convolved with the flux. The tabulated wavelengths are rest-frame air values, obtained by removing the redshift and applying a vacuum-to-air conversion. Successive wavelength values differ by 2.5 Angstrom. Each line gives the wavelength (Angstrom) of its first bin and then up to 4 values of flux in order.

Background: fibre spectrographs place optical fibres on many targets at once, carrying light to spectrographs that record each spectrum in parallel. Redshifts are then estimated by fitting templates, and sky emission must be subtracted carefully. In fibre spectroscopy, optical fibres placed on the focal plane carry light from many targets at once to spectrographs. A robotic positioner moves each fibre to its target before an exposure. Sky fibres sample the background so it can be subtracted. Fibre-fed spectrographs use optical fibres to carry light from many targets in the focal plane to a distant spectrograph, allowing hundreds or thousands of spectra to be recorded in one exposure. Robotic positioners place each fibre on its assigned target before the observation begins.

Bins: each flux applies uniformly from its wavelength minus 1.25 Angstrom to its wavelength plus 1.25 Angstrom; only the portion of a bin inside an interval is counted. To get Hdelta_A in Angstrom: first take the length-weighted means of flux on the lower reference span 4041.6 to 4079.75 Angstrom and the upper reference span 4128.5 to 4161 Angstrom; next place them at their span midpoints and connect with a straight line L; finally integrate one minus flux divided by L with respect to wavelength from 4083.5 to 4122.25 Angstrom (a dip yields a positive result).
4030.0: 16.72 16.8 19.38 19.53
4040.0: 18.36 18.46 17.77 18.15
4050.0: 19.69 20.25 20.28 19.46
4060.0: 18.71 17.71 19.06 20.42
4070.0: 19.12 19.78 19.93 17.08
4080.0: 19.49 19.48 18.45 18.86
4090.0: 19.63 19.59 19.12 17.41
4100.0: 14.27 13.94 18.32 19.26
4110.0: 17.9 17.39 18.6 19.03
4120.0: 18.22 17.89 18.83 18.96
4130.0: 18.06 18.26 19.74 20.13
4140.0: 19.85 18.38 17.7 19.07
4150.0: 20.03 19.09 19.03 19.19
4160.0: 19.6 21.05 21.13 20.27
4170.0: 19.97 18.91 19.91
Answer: 2.18 Angstrom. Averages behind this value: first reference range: 19.1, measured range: 18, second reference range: 19.1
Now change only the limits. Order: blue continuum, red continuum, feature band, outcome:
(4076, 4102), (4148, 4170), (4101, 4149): 1.8 Angstrom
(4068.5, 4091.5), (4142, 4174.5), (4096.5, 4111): 1.8 Angstrom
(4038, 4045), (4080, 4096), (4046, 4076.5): -1.0 Angstrom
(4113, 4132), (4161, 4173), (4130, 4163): 0.4 Angstrom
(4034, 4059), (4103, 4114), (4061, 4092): -0.9 Angstrom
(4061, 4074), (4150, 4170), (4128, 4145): 0.7 Angstrom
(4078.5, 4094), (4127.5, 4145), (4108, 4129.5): 0.8 Angstrom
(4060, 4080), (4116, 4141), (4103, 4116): 0.6 Angstrom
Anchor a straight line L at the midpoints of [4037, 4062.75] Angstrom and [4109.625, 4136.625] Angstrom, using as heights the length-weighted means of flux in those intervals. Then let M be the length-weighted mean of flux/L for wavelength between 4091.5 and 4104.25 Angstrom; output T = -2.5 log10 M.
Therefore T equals 0.11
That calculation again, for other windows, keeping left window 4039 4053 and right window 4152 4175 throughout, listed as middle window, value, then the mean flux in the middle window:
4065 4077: -0.03 mag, 19.6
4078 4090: 0.00 mag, 19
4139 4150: 0.04 mag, 18.9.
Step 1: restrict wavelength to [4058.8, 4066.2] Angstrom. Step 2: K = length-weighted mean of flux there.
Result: 18.5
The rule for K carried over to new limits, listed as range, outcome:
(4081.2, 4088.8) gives 18.9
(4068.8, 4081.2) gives 19.1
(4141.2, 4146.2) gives 18.1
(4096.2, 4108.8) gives 16.7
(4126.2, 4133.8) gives 18.4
